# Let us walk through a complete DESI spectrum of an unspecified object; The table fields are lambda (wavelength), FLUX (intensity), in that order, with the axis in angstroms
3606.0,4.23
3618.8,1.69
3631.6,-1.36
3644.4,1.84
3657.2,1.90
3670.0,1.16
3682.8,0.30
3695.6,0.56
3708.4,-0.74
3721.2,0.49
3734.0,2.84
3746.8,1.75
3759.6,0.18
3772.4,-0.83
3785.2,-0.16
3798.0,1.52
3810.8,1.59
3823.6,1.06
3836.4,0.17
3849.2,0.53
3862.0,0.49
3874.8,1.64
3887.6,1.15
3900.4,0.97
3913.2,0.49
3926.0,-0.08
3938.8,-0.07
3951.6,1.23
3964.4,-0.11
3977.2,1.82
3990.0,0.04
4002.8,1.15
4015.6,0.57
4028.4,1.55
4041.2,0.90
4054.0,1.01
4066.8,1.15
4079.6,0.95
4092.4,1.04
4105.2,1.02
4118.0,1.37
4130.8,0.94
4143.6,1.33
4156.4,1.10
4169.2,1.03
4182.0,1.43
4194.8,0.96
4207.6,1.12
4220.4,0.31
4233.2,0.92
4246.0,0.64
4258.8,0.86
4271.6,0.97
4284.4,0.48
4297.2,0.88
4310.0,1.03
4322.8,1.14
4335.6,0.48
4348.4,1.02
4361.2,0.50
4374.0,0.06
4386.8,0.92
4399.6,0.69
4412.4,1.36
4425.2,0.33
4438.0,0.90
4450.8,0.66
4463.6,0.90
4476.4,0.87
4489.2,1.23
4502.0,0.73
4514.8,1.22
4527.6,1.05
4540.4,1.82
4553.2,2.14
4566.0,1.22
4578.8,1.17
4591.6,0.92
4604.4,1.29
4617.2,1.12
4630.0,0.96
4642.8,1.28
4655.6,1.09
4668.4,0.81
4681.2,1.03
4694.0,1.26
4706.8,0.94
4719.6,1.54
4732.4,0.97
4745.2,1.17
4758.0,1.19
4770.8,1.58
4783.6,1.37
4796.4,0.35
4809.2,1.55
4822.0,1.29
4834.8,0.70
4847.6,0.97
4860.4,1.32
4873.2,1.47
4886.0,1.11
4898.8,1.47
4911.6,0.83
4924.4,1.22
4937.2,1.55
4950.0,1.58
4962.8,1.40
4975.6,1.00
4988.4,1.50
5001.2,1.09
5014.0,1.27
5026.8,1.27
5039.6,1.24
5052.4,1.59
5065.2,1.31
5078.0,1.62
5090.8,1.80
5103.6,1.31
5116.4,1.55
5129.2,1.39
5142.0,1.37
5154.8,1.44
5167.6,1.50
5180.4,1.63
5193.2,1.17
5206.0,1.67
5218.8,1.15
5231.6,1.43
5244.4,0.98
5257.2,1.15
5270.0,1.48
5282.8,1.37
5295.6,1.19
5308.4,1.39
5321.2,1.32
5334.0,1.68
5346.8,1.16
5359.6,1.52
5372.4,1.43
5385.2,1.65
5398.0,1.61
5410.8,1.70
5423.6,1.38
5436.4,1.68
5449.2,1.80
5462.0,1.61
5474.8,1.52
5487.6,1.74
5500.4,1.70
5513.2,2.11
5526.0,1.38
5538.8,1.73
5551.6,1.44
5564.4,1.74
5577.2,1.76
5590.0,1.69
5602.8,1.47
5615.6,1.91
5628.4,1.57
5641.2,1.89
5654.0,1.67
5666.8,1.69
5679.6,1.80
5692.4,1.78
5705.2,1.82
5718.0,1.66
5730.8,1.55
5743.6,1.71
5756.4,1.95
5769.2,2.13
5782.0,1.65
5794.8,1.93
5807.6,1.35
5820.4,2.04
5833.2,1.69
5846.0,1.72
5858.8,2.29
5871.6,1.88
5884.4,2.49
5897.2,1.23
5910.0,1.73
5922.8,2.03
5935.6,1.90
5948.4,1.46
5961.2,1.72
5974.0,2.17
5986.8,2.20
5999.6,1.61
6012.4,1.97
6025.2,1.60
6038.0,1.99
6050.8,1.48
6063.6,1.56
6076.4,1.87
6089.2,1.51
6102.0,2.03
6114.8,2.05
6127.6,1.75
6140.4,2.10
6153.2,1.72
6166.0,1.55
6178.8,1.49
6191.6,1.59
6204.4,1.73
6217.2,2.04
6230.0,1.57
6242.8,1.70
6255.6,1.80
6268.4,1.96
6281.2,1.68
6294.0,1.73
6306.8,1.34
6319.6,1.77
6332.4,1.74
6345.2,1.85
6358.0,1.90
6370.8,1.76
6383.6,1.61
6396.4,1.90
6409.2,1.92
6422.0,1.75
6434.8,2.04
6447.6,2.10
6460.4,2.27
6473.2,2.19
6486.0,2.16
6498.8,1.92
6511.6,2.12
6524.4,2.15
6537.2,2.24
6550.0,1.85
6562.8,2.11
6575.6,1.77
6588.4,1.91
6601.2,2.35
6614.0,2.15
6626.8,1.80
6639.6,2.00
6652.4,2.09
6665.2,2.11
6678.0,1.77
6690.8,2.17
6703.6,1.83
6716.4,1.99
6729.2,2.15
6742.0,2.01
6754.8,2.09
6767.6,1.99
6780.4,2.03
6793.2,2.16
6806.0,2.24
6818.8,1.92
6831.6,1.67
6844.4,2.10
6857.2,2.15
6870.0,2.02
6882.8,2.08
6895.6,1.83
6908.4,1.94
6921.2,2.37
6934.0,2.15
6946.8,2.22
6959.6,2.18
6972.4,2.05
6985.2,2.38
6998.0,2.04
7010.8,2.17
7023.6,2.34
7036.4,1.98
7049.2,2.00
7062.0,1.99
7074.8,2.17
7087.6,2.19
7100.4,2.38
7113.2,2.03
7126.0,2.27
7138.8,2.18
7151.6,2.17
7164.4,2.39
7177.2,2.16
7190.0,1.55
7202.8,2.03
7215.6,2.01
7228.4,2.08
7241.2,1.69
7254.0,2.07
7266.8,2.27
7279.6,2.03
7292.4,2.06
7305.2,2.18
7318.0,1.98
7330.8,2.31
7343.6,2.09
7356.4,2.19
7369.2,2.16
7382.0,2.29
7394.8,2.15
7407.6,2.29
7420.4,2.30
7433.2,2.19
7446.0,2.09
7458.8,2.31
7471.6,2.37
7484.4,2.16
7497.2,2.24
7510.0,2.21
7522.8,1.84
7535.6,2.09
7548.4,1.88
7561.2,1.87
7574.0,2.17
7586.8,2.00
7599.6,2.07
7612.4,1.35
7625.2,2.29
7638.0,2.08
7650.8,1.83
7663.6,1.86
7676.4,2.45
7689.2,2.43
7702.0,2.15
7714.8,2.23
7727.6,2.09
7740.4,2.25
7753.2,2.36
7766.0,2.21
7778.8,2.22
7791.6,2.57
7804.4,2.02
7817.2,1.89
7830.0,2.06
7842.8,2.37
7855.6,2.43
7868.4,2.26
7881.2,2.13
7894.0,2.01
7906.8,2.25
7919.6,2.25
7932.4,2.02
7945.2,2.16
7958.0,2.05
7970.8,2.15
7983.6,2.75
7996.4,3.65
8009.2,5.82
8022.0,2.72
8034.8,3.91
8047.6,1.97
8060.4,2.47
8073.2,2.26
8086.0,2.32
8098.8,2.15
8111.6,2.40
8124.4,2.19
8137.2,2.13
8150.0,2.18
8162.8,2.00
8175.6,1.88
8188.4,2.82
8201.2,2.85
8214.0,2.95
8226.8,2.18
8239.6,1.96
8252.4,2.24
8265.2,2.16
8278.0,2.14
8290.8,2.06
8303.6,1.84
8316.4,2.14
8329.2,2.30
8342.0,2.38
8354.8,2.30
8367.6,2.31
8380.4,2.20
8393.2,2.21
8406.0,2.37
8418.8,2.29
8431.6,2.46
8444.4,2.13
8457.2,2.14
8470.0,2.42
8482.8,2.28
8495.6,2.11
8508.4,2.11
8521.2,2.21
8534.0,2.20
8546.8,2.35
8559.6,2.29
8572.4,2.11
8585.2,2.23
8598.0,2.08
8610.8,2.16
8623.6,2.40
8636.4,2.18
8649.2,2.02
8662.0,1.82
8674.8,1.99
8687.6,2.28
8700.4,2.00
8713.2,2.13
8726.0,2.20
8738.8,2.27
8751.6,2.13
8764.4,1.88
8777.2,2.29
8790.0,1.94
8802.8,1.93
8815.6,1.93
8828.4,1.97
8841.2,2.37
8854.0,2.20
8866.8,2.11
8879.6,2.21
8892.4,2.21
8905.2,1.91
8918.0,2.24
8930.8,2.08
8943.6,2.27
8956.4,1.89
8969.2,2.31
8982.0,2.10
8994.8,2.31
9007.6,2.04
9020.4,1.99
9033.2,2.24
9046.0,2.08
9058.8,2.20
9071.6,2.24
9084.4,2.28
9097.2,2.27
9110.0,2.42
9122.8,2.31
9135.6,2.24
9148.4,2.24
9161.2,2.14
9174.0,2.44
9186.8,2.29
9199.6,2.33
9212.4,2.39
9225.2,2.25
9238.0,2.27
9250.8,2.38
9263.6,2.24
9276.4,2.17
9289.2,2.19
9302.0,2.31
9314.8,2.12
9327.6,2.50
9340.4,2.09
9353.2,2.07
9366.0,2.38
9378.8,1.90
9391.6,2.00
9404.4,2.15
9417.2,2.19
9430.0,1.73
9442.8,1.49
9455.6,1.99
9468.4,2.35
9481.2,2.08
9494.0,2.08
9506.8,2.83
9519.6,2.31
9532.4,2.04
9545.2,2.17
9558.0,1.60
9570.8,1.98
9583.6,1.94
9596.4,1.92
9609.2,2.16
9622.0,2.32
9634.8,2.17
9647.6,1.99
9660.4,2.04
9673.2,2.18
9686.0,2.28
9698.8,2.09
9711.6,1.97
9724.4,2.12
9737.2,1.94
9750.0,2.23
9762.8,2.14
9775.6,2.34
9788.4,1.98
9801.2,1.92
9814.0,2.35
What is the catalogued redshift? 0.220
